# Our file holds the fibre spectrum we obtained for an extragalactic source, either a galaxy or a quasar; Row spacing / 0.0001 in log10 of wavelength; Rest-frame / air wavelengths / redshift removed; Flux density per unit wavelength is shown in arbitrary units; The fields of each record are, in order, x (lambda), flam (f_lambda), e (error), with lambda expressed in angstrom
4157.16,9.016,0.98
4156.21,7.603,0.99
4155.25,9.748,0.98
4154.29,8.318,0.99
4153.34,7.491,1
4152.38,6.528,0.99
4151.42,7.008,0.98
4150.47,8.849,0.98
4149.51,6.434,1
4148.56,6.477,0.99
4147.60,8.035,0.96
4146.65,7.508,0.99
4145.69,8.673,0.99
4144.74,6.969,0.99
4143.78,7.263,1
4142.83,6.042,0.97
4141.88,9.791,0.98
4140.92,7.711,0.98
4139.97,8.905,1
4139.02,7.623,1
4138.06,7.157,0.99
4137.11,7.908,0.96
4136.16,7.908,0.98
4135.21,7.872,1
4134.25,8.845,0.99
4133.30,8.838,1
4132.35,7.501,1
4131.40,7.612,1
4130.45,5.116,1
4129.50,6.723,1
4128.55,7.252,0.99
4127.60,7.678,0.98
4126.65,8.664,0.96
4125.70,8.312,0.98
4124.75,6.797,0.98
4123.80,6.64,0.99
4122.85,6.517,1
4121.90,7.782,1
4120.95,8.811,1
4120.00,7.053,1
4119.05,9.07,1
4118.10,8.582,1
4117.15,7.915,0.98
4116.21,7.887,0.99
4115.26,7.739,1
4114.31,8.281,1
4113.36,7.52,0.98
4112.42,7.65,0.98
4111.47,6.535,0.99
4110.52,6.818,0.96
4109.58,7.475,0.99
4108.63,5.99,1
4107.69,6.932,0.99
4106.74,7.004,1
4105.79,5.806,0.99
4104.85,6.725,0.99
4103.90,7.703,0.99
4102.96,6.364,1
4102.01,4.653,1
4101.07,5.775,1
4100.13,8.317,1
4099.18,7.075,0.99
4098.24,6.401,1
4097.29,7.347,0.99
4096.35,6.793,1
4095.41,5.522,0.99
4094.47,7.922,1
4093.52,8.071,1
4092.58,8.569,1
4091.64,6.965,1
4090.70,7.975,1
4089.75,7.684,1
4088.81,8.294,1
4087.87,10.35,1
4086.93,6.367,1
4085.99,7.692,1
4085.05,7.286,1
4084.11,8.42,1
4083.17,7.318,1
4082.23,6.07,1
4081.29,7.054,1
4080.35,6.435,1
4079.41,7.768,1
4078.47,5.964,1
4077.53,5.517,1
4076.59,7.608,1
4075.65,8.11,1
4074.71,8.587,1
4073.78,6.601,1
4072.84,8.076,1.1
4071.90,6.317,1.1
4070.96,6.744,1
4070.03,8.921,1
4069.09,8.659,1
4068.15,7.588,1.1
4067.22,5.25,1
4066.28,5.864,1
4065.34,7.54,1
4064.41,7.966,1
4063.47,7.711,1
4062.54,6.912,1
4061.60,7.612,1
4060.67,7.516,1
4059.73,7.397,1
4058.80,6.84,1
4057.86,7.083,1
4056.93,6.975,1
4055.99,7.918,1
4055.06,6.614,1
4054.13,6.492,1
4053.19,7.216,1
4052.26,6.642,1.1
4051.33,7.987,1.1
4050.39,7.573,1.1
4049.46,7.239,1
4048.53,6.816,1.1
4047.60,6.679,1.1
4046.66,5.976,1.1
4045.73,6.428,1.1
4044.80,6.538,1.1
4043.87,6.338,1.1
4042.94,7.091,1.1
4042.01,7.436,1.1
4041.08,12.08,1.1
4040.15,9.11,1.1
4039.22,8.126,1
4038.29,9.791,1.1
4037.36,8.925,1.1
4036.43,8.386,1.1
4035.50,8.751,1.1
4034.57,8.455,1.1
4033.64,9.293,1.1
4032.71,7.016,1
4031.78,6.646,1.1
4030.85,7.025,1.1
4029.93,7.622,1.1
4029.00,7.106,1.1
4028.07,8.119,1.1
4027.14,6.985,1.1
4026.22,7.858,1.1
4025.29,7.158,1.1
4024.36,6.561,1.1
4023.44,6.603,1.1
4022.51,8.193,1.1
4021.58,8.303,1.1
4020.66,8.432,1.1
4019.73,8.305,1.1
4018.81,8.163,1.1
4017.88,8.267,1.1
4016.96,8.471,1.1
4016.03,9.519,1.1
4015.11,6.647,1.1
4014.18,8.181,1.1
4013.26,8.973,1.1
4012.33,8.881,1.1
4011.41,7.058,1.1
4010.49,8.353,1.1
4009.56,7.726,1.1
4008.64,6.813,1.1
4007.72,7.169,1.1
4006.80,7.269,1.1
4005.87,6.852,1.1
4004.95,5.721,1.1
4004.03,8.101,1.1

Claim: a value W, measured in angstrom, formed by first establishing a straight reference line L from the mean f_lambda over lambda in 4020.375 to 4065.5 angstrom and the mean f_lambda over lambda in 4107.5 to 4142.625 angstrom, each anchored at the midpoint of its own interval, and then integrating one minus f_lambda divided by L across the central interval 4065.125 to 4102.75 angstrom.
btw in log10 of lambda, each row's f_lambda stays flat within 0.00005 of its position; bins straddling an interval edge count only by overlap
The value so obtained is 1.9 angstrom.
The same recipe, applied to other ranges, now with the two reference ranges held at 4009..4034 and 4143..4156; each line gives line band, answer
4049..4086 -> 2.5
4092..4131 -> 2.3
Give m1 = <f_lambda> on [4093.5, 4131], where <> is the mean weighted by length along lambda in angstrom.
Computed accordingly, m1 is 7.17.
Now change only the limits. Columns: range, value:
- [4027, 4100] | 7.46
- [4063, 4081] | 7.22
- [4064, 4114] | 7.17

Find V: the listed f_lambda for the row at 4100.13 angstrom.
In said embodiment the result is 8.317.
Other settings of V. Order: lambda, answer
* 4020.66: 8.432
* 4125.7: 8.312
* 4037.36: 8.925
